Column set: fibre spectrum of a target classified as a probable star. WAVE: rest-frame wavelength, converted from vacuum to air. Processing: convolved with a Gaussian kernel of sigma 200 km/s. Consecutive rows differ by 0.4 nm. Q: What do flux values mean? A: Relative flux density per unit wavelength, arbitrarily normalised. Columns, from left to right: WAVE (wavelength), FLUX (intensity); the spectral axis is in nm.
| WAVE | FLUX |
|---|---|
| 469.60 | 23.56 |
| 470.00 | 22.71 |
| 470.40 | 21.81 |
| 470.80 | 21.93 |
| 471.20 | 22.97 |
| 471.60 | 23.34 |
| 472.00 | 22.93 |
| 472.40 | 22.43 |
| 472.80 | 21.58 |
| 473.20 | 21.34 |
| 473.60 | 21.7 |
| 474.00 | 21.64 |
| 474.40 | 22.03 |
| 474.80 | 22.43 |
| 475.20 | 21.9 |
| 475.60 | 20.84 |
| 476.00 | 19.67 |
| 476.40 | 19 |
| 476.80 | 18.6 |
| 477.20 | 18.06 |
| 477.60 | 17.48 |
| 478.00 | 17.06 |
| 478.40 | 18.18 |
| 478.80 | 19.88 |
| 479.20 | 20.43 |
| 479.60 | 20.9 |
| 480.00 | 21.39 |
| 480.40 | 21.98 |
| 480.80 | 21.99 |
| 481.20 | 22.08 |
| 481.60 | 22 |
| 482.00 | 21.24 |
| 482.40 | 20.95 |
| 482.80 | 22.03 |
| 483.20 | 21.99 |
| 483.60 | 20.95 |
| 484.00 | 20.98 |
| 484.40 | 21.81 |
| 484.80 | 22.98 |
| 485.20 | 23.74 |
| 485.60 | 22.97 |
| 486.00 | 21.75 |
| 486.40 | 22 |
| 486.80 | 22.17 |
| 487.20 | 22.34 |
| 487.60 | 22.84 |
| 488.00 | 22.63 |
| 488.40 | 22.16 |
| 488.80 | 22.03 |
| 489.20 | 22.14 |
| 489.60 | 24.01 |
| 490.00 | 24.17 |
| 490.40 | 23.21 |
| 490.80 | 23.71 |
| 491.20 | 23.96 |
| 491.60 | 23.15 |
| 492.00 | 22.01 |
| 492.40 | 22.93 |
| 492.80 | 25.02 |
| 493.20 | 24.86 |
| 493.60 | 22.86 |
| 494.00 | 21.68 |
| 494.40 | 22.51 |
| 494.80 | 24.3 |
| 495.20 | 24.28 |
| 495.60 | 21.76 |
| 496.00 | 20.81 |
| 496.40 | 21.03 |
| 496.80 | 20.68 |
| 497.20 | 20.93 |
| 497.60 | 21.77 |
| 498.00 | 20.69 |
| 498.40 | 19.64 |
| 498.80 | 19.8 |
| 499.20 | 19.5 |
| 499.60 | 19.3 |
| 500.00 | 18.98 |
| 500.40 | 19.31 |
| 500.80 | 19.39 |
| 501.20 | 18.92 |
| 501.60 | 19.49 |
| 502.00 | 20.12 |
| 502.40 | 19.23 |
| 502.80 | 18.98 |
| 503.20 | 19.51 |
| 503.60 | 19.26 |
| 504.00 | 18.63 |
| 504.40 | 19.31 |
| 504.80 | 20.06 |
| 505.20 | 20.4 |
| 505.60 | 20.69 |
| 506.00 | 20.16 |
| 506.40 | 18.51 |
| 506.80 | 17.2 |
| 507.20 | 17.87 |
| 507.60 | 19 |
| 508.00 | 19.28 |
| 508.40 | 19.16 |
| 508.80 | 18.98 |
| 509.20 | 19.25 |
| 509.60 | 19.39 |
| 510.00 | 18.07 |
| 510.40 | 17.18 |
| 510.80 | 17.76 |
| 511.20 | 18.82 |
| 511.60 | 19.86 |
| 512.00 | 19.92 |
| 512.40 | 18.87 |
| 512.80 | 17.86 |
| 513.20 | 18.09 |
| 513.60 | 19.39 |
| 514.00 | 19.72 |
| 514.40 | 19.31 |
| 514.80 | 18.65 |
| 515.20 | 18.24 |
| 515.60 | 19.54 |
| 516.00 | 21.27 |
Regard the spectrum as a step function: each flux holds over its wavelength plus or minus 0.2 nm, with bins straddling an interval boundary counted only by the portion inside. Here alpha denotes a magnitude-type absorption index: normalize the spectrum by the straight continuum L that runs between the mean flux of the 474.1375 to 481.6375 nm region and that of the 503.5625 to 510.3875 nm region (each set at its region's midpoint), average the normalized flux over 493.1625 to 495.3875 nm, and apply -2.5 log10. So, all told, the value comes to -0.19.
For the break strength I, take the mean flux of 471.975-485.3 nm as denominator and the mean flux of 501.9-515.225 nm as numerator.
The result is 0.91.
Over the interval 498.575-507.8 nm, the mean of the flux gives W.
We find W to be 19.3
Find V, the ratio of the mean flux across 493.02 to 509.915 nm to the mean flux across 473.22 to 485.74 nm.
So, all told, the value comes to 0.96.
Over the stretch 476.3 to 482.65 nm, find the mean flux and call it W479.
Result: 20.1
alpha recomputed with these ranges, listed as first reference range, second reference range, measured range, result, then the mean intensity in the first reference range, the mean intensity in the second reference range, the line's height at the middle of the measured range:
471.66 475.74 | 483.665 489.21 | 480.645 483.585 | 0.02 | 21.9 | 22.3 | 22.2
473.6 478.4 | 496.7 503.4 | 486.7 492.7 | -0.16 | 19.9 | 19.8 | 19.8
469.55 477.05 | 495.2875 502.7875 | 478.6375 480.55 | 0.02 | 21.6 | 20.1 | 21.3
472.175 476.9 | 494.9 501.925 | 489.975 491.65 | -0.15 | 21.2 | 20.4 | 20.7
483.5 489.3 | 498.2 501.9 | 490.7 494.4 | -0.11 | 22.3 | 19.4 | 21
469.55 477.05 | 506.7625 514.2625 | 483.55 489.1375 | -0.08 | 21.6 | 18.8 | 20.6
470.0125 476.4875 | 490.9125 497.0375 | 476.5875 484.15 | 0.09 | 21.8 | 22.8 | 22.1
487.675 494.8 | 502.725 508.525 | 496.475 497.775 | 0.02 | 23.1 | 19.2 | 21.5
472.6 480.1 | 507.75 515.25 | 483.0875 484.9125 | -0.09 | 20.2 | 18.8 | 19.9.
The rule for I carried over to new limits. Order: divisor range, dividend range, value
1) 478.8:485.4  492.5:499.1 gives 1.02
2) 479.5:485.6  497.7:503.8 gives 0.89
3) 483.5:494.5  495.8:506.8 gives 0.87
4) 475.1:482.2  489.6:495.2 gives 1.17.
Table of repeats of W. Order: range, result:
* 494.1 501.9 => 20.7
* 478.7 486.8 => 21.7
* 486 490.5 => 22.6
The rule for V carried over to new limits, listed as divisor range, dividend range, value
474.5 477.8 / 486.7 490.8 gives 1.15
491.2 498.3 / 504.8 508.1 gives 0.86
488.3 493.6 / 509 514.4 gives 0.81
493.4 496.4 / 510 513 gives 0.83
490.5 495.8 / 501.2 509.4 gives 0.83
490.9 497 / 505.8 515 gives 0.82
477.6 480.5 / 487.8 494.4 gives 1.17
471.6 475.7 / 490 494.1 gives 1.07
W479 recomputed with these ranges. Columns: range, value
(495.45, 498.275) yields 21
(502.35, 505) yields 19.3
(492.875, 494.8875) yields 23.3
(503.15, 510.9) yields 19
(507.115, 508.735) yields 18.9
